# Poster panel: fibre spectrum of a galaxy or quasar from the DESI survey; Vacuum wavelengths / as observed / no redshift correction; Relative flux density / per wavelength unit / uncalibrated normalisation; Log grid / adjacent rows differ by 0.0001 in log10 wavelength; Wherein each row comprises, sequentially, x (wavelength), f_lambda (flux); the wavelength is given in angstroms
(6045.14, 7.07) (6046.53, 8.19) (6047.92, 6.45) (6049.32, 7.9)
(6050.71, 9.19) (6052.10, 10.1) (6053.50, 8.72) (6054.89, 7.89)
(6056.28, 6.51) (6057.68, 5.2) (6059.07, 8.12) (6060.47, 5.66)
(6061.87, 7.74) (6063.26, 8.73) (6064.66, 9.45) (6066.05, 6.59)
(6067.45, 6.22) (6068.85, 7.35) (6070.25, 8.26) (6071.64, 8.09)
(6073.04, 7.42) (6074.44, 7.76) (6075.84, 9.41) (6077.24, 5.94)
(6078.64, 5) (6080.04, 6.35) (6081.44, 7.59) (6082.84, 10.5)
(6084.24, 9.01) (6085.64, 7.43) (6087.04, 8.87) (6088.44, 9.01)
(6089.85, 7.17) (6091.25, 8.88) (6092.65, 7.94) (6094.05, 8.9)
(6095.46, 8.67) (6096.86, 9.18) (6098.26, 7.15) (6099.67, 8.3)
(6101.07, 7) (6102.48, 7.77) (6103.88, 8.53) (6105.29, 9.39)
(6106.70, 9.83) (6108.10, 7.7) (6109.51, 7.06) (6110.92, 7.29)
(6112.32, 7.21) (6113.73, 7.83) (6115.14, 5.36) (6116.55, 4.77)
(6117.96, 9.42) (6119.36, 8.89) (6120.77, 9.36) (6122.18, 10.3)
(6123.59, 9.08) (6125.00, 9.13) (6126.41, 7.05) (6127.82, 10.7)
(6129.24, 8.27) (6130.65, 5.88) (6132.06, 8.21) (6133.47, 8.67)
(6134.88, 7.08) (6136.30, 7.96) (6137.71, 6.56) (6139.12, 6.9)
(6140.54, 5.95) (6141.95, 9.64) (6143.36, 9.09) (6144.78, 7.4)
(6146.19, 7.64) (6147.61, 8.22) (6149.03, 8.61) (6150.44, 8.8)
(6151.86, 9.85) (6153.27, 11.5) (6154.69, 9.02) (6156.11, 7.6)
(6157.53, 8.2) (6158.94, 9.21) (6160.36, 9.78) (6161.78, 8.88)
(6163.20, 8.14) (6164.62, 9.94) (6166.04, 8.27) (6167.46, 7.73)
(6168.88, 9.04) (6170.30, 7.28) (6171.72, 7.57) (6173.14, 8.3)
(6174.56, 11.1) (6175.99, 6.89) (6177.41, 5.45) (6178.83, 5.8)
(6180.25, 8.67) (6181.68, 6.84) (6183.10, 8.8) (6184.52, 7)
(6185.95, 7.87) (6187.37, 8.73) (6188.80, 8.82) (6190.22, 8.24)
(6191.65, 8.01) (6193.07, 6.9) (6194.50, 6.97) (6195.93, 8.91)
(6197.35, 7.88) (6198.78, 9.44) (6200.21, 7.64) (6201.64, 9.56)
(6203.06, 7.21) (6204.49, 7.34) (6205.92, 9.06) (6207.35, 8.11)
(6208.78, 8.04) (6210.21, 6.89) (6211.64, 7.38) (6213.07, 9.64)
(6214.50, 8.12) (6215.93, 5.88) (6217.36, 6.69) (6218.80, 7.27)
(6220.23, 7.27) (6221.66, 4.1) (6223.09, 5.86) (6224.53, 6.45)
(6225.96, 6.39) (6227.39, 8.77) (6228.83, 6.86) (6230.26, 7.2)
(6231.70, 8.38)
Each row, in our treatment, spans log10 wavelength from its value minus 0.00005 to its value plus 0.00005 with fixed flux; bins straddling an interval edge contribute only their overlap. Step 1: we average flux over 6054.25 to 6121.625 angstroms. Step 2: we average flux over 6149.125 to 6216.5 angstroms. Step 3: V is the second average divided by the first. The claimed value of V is 1.1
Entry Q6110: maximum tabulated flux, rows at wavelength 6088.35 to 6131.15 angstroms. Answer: 10.7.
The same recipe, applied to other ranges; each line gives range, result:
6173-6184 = 11.1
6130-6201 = 11.5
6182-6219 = 9.64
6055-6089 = 10.5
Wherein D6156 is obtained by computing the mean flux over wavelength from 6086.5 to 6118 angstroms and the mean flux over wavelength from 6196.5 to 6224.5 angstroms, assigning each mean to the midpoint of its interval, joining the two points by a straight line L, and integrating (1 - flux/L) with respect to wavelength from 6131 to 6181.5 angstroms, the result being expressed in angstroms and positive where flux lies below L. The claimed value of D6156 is -3.2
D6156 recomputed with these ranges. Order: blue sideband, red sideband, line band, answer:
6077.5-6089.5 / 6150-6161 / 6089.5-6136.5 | 1.7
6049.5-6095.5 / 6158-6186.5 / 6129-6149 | 0.9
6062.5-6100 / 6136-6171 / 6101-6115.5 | 0.6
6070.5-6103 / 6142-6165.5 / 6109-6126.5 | 1.0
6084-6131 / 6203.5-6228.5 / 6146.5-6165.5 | -3.1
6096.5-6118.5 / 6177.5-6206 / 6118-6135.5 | -1.9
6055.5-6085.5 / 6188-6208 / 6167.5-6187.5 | 0.6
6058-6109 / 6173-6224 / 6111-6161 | -2.7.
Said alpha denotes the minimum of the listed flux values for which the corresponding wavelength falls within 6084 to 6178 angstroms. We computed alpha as 4.77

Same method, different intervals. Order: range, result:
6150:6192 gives 5.45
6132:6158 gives 5.95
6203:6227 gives 4.1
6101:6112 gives 7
